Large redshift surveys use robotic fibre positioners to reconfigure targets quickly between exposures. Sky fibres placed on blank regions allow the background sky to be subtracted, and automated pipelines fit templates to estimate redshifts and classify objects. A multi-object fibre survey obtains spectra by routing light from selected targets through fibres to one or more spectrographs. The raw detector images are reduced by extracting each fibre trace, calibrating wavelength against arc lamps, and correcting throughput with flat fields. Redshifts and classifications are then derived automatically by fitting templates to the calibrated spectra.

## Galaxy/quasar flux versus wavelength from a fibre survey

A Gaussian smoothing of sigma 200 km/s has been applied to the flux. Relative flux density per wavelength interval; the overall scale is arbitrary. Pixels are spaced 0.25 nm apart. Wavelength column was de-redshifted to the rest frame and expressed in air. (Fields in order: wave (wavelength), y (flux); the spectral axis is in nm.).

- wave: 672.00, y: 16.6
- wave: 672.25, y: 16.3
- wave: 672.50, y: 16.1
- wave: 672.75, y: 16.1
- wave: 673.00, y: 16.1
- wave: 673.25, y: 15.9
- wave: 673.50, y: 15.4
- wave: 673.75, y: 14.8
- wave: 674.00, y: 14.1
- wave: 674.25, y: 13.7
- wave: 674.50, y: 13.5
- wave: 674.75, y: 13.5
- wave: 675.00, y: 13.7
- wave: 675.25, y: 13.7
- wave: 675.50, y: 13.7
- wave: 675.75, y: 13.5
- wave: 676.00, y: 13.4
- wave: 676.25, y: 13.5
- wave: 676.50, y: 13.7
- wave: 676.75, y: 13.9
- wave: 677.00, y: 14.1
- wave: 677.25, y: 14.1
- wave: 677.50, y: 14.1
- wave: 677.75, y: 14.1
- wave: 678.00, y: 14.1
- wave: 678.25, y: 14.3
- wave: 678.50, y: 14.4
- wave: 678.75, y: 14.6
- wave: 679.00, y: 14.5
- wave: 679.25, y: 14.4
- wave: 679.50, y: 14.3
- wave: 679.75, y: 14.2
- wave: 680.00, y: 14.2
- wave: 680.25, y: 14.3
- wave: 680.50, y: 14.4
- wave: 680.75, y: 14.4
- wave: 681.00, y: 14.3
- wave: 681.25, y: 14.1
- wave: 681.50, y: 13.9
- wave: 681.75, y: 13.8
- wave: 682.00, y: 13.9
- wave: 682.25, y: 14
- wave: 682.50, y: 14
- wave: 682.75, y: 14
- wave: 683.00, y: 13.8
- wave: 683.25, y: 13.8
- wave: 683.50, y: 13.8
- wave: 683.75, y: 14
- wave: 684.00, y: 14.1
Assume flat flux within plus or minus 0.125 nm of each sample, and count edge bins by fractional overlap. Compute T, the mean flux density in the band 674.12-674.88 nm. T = 13.6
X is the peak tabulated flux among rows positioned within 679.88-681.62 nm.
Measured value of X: 14.4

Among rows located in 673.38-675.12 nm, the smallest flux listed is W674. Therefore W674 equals 13.5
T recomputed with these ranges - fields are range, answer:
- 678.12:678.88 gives 14.4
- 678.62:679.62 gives 14.5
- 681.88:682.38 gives 14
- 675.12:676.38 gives 13.6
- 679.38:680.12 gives 14.2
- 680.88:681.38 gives 14.2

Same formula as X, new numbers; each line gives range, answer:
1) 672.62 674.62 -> 16.1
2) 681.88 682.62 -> 14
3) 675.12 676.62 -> 13.7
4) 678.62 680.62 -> 14.6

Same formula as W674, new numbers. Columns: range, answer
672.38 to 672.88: 16.1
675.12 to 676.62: 13.4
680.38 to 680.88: 14.4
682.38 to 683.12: 13.8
